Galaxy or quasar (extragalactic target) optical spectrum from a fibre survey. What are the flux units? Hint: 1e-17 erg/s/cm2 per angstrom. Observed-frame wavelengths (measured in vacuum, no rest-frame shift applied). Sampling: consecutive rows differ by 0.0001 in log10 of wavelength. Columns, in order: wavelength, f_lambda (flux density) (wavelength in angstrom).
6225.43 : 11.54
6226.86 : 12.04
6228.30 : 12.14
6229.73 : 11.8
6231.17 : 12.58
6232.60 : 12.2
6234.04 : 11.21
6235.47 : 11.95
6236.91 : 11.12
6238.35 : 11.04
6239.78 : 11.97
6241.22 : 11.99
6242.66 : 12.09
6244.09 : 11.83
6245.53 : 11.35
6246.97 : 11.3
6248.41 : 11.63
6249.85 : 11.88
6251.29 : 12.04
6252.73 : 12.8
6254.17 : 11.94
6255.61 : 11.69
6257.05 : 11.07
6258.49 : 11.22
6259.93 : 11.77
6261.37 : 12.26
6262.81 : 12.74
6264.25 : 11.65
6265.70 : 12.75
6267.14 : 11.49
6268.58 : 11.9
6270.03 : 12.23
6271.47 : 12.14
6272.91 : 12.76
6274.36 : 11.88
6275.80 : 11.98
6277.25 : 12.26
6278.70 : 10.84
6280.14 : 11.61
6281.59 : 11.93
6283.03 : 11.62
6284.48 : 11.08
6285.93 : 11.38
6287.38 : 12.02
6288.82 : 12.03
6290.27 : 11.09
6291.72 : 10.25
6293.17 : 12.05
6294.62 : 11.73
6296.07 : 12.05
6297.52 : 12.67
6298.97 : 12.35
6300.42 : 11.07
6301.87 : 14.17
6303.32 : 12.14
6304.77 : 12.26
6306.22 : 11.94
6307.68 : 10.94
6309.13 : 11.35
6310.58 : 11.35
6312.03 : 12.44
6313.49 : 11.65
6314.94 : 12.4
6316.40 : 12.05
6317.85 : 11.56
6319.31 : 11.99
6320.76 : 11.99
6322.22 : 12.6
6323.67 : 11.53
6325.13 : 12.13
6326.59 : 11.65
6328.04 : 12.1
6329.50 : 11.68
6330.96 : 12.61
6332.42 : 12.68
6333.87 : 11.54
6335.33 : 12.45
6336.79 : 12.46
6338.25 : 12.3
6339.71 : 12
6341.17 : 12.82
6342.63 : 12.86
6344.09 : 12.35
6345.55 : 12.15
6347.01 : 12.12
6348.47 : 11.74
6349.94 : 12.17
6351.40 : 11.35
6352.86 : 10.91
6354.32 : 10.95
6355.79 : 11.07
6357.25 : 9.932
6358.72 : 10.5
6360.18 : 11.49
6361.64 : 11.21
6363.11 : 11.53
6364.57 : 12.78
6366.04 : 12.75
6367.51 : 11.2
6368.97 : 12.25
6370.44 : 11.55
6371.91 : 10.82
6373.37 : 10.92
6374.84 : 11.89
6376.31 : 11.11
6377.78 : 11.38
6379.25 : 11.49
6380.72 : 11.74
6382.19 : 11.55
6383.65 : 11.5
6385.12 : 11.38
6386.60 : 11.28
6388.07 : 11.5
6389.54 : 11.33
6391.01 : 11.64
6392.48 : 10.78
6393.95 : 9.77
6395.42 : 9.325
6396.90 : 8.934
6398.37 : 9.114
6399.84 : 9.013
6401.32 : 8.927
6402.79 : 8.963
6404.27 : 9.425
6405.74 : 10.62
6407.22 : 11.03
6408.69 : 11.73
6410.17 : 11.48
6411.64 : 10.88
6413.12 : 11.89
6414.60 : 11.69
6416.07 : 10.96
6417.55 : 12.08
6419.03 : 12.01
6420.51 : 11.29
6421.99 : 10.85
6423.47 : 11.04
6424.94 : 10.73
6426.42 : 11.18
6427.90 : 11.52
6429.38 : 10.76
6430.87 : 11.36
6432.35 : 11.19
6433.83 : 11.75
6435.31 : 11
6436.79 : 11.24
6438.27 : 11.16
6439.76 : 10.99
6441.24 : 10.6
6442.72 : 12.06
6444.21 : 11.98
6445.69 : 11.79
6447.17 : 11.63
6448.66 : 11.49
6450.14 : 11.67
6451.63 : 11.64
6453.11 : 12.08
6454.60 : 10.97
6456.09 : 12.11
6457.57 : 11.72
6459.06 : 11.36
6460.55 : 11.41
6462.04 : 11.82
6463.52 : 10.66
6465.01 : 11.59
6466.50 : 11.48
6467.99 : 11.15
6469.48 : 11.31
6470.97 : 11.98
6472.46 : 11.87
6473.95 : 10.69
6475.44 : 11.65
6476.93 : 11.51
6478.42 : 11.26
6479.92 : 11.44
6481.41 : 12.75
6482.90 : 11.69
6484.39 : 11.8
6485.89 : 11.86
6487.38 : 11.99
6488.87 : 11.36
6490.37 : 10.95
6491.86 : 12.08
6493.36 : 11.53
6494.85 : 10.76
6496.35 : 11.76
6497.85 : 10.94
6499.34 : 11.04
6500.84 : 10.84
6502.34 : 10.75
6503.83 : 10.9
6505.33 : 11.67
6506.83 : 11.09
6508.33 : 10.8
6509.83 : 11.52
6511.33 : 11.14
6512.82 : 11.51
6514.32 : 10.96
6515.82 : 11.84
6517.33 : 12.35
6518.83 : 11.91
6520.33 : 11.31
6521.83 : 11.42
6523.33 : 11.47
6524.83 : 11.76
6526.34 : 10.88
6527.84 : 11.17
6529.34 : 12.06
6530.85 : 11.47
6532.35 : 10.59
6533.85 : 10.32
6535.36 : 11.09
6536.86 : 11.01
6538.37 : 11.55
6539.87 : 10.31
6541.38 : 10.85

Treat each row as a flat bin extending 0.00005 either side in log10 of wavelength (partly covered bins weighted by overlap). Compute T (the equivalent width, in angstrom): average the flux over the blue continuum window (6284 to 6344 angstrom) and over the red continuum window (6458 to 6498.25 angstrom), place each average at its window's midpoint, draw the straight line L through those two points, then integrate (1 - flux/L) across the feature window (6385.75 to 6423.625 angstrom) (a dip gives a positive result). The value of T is 3.4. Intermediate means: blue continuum 12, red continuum 11.5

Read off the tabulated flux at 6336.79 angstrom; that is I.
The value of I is 12.46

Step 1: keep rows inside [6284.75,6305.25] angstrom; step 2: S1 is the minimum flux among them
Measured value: 10.25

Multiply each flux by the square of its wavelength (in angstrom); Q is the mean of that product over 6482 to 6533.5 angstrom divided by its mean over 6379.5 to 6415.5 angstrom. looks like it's 1.11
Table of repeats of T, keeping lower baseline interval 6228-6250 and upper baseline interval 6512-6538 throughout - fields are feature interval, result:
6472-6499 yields -0.29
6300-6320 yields -0.54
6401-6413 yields 1.05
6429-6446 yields 0.23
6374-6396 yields 0.69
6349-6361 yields 0.55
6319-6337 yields -0.74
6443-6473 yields -0.36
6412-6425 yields 0.10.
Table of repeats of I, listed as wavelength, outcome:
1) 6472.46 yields 11.87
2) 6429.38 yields 10.76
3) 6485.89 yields 11.86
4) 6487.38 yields 11.99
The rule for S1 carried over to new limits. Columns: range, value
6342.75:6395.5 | 9.325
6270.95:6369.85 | 9.932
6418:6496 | 10.6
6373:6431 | 8.927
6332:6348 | 11.54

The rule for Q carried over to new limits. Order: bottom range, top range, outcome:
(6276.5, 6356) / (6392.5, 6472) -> 0.96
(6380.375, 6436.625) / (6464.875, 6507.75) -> 1.08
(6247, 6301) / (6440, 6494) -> 1.04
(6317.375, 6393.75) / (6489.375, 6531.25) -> 1.02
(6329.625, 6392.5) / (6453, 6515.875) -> 1.02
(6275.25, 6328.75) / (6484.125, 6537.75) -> 1.02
